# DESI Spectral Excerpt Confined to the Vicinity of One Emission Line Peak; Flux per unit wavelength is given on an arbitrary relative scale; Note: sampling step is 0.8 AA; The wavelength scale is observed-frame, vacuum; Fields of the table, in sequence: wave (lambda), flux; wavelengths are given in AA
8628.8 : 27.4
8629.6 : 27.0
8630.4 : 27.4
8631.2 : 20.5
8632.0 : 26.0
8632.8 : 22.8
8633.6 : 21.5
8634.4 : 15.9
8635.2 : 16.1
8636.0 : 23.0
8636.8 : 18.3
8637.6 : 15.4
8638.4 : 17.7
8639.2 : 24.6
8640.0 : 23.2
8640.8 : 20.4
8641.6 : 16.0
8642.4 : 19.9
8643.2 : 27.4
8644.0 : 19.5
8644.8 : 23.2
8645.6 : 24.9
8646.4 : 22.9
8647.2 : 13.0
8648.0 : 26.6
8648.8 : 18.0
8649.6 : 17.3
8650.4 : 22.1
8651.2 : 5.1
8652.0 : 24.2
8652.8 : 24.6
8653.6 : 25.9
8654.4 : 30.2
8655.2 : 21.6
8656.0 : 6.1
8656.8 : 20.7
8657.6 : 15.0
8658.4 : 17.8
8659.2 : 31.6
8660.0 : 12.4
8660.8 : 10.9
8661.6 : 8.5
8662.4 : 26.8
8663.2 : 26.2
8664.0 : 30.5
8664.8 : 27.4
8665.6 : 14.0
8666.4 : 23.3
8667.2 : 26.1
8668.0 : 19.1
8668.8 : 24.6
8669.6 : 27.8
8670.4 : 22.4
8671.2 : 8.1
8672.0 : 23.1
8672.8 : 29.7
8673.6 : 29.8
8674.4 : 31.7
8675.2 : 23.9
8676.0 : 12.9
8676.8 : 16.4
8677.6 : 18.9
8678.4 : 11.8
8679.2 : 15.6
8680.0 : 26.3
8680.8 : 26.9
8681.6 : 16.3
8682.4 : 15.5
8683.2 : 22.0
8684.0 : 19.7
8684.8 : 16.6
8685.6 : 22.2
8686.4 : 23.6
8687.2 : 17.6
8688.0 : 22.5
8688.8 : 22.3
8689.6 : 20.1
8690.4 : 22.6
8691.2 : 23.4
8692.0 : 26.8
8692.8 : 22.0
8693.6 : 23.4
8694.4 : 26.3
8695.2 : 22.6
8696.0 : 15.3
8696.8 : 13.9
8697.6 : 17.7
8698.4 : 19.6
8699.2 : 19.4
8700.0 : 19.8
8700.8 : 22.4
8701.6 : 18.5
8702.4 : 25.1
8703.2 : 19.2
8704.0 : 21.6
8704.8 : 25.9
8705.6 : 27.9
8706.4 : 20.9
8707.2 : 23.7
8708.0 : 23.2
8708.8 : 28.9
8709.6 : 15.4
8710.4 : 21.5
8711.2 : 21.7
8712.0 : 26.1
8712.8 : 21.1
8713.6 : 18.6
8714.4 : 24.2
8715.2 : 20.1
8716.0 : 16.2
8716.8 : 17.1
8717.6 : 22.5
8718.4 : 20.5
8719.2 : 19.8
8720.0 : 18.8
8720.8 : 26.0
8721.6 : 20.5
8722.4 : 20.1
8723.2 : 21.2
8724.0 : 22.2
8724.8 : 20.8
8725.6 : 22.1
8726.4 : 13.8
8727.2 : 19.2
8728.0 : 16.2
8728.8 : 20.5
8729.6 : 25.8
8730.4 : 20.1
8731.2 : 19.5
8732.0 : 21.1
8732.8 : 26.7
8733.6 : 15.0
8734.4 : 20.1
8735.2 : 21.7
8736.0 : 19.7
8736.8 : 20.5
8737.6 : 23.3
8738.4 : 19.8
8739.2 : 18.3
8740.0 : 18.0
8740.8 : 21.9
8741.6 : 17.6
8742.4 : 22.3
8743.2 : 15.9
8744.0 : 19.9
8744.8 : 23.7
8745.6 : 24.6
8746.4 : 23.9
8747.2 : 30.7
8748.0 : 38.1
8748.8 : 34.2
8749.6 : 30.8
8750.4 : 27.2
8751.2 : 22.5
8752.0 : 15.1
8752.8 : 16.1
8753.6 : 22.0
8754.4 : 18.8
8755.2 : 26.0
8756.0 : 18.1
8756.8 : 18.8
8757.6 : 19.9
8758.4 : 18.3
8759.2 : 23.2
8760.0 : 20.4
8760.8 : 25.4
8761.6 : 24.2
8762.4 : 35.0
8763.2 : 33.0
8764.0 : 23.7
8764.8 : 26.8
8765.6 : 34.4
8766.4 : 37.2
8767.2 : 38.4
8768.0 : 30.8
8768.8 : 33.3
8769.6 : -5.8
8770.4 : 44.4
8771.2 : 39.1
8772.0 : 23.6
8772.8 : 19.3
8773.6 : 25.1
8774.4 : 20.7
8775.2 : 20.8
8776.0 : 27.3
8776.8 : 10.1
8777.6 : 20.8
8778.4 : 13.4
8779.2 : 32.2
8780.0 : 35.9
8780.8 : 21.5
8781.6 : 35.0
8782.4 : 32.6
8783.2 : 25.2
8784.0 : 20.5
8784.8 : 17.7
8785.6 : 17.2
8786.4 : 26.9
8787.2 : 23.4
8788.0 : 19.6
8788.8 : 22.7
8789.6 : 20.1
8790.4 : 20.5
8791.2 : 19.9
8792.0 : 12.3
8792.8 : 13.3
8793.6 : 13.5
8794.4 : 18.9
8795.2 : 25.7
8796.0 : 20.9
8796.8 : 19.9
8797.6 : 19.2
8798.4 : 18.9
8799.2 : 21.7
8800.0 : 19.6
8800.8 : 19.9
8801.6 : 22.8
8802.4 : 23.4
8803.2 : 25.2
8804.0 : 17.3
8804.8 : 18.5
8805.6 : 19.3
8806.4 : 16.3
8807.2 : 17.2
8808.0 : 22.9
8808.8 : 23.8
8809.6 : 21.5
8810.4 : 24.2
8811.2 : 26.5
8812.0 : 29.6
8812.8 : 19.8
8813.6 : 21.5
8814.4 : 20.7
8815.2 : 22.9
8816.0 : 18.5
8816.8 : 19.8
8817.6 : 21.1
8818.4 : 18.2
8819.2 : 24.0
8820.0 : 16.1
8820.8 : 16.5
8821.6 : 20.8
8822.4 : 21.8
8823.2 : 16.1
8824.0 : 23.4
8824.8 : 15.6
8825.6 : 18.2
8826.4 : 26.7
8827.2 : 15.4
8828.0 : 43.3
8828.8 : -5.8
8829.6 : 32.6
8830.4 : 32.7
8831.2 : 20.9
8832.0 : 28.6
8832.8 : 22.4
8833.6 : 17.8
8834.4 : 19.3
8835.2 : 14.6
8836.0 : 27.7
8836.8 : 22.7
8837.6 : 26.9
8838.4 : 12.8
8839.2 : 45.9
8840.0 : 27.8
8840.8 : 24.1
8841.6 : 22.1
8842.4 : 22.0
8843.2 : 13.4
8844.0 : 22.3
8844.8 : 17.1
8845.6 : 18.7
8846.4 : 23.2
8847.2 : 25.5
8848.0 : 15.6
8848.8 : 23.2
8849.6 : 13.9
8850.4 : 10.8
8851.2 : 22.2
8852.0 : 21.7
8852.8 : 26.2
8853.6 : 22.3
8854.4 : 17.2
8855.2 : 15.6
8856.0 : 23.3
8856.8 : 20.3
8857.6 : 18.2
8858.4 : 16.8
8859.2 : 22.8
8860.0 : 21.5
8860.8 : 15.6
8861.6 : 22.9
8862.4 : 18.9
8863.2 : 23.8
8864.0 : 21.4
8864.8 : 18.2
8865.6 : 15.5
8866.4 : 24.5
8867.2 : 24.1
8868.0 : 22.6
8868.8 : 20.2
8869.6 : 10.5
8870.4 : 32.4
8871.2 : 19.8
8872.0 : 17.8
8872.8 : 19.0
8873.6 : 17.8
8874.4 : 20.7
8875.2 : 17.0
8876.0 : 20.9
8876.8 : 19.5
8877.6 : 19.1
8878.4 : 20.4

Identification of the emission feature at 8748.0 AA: [S II]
